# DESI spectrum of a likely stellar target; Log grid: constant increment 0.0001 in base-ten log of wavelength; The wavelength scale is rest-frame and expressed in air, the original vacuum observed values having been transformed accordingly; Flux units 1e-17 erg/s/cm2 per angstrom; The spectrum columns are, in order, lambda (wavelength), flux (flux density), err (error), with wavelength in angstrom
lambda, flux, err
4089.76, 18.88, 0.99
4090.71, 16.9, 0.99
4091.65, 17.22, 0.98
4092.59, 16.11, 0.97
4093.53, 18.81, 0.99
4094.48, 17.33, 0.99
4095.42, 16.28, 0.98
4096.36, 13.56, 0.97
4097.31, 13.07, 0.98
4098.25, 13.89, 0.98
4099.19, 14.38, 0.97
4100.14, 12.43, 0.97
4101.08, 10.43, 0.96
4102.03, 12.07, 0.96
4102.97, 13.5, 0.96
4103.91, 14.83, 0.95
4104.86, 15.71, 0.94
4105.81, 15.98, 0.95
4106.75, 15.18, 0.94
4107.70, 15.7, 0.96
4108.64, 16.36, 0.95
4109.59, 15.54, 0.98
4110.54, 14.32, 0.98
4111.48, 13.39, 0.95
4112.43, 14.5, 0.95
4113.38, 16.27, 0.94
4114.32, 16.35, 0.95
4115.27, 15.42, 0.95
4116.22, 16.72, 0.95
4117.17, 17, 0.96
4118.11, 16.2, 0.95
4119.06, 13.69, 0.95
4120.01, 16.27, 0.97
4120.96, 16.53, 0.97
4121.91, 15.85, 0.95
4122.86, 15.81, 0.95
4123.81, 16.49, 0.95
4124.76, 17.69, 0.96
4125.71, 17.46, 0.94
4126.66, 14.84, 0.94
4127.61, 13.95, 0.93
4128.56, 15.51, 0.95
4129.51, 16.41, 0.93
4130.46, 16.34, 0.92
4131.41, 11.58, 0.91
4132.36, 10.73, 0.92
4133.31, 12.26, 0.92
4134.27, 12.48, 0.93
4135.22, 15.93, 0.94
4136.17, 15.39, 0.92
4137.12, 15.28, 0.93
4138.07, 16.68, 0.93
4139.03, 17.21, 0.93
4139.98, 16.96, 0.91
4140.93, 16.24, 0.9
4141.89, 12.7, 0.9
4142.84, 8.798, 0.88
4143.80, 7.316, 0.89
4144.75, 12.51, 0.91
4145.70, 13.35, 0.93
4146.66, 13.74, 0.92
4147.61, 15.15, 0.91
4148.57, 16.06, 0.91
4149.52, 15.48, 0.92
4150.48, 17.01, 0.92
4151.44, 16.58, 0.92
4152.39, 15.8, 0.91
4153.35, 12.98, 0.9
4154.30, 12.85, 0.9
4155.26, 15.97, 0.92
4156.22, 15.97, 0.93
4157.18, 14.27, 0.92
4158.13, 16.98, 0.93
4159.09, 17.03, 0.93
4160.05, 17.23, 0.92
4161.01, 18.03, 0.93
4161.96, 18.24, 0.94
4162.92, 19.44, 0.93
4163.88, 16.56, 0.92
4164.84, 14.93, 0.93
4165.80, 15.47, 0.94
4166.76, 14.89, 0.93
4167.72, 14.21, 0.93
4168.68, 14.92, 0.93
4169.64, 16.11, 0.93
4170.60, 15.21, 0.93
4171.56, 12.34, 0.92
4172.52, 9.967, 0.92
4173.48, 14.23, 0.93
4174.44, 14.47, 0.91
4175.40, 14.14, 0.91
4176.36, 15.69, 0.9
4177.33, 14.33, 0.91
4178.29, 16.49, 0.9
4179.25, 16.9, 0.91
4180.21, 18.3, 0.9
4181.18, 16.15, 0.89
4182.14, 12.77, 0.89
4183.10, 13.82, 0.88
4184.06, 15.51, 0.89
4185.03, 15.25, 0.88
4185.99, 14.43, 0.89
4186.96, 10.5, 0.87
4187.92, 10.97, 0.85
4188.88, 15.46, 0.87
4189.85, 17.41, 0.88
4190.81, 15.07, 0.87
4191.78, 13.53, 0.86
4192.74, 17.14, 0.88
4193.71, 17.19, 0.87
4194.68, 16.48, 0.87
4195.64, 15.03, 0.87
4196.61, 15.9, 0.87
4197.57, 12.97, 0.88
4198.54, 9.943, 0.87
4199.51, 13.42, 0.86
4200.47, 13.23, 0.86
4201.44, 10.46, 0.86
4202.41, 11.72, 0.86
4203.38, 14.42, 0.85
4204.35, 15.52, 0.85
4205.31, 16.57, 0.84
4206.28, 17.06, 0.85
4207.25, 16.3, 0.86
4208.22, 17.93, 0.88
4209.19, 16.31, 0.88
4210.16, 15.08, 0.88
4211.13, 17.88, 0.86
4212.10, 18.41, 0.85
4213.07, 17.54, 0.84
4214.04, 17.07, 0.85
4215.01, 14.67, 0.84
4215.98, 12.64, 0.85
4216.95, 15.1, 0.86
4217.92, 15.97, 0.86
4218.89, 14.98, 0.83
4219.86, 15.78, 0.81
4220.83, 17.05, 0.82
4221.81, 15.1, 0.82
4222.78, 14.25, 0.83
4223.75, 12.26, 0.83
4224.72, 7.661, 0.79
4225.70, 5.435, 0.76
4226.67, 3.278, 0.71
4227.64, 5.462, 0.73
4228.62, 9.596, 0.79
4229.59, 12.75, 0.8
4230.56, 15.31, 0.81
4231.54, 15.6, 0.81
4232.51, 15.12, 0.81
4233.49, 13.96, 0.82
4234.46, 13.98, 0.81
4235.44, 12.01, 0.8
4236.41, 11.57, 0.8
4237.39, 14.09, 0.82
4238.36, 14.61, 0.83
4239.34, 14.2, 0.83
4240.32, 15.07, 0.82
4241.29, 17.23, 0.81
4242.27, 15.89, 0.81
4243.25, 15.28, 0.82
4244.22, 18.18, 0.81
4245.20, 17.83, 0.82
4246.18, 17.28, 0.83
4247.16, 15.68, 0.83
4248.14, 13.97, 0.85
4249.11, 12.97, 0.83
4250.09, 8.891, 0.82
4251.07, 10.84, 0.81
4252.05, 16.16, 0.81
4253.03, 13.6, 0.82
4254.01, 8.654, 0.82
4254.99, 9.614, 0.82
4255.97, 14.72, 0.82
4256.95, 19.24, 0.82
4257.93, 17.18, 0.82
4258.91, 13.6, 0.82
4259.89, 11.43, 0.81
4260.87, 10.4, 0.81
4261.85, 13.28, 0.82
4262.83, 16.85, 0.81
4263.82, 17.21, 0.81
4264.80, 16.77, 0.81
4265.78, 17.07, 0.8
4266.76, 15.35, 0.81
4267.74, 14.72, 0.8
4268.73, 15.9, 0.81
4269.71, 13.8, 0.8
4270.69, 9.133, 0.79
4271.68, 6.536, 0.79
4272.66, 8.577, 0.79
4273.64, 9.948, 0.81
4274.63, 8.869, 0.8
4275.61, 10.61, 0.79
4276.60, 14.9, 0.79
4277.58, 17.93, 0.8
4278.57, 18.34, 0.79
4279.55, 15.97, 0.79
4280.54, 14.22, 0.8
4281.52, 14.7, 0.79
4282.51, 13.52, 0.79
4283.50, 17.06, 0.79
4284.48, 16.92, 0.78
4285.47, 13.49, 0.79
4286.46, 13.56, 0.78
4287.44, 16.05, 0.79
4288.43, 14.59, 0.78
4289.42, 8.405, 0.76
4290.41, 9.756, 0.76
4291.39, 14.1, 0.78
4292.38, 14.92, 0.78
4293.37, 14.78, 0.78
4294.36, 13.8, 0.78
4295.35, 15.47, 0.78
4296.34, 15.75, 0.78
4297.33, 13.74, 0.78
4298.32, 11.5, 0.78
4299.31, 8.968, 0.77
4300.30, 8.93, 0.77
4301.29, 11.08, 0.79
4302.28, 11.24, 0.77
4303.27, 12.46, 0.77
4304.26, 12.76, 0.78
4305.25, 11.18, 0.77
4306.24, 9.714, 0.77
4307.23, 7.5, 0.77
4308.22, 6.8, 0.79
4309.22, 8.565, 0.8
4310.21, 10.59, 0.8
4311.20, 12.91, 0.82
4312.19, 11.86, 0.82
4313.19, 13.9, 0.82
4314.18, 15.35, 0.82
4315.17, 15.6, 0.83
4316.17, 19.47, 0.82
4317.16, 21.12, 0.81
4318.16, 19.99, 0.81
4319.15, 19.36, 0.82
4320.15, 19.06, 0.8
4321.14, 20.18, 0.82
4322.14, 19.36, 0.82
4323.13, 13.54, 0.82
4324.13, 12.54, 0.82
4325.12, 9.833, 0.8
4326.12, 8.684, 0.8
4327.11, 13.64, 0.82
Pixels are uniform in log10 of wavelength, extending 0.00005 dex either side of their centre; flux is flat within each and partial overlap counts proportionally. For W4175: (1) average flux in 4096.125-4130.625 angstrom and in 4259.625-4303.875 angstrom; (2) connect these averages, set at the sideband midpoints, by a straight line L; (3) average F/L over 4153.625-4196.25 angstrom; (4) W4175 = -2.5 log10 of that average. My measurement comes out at -0.06 mag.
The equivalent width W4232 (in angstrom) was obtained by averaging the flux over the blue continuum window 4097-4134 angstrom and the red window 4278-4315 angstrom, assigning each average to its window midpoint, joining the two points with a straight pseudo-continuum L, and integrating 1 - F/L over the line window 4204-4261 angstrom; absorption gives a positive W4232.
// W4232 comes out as -2.3 angstrom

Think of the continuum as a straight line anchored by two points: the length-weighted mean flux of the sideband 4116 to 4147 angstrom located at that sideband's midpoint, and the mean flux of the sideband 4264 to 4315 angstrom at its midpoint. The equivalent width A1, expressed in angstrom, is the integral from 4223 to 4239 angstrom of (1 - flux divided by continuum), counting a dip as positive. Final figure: 2.42 angstrom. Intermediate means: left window 14.7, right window 12.9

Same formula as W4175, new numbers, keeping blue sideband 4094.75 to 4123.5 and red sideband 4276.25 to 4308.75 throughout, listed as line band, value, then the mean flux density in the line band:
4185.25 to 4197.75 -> -0.053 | 14.8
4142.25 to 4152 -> 0.073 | 13.6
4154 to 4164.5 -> -0.153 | 16.6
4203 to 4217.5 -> -0.161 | 16.2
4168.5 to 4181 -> -0.044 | 14.9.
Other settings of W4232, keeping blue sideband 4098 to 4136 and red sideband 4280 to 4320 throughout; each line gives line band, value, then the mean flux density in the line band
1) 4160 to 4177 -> -0.91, 15.3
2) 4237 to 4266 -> -1.55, 14.6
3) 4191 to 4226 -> -1.33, 14.7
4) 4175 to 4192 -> -0.55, 14.8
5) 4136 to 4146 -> 0.61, 13.8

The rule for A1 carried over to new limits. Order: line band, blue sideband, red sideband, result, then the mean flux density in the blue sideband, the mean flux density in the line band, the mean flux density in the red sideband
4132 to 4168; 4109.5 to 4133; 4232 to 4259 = 0.3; 15.4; 15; 14.3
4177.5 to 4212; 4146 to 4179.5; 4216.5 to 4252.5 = -1.0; 15.4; 15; 13.5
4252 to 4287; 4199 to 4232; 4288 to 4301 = -2.3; 13.9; 13.9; 12.6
